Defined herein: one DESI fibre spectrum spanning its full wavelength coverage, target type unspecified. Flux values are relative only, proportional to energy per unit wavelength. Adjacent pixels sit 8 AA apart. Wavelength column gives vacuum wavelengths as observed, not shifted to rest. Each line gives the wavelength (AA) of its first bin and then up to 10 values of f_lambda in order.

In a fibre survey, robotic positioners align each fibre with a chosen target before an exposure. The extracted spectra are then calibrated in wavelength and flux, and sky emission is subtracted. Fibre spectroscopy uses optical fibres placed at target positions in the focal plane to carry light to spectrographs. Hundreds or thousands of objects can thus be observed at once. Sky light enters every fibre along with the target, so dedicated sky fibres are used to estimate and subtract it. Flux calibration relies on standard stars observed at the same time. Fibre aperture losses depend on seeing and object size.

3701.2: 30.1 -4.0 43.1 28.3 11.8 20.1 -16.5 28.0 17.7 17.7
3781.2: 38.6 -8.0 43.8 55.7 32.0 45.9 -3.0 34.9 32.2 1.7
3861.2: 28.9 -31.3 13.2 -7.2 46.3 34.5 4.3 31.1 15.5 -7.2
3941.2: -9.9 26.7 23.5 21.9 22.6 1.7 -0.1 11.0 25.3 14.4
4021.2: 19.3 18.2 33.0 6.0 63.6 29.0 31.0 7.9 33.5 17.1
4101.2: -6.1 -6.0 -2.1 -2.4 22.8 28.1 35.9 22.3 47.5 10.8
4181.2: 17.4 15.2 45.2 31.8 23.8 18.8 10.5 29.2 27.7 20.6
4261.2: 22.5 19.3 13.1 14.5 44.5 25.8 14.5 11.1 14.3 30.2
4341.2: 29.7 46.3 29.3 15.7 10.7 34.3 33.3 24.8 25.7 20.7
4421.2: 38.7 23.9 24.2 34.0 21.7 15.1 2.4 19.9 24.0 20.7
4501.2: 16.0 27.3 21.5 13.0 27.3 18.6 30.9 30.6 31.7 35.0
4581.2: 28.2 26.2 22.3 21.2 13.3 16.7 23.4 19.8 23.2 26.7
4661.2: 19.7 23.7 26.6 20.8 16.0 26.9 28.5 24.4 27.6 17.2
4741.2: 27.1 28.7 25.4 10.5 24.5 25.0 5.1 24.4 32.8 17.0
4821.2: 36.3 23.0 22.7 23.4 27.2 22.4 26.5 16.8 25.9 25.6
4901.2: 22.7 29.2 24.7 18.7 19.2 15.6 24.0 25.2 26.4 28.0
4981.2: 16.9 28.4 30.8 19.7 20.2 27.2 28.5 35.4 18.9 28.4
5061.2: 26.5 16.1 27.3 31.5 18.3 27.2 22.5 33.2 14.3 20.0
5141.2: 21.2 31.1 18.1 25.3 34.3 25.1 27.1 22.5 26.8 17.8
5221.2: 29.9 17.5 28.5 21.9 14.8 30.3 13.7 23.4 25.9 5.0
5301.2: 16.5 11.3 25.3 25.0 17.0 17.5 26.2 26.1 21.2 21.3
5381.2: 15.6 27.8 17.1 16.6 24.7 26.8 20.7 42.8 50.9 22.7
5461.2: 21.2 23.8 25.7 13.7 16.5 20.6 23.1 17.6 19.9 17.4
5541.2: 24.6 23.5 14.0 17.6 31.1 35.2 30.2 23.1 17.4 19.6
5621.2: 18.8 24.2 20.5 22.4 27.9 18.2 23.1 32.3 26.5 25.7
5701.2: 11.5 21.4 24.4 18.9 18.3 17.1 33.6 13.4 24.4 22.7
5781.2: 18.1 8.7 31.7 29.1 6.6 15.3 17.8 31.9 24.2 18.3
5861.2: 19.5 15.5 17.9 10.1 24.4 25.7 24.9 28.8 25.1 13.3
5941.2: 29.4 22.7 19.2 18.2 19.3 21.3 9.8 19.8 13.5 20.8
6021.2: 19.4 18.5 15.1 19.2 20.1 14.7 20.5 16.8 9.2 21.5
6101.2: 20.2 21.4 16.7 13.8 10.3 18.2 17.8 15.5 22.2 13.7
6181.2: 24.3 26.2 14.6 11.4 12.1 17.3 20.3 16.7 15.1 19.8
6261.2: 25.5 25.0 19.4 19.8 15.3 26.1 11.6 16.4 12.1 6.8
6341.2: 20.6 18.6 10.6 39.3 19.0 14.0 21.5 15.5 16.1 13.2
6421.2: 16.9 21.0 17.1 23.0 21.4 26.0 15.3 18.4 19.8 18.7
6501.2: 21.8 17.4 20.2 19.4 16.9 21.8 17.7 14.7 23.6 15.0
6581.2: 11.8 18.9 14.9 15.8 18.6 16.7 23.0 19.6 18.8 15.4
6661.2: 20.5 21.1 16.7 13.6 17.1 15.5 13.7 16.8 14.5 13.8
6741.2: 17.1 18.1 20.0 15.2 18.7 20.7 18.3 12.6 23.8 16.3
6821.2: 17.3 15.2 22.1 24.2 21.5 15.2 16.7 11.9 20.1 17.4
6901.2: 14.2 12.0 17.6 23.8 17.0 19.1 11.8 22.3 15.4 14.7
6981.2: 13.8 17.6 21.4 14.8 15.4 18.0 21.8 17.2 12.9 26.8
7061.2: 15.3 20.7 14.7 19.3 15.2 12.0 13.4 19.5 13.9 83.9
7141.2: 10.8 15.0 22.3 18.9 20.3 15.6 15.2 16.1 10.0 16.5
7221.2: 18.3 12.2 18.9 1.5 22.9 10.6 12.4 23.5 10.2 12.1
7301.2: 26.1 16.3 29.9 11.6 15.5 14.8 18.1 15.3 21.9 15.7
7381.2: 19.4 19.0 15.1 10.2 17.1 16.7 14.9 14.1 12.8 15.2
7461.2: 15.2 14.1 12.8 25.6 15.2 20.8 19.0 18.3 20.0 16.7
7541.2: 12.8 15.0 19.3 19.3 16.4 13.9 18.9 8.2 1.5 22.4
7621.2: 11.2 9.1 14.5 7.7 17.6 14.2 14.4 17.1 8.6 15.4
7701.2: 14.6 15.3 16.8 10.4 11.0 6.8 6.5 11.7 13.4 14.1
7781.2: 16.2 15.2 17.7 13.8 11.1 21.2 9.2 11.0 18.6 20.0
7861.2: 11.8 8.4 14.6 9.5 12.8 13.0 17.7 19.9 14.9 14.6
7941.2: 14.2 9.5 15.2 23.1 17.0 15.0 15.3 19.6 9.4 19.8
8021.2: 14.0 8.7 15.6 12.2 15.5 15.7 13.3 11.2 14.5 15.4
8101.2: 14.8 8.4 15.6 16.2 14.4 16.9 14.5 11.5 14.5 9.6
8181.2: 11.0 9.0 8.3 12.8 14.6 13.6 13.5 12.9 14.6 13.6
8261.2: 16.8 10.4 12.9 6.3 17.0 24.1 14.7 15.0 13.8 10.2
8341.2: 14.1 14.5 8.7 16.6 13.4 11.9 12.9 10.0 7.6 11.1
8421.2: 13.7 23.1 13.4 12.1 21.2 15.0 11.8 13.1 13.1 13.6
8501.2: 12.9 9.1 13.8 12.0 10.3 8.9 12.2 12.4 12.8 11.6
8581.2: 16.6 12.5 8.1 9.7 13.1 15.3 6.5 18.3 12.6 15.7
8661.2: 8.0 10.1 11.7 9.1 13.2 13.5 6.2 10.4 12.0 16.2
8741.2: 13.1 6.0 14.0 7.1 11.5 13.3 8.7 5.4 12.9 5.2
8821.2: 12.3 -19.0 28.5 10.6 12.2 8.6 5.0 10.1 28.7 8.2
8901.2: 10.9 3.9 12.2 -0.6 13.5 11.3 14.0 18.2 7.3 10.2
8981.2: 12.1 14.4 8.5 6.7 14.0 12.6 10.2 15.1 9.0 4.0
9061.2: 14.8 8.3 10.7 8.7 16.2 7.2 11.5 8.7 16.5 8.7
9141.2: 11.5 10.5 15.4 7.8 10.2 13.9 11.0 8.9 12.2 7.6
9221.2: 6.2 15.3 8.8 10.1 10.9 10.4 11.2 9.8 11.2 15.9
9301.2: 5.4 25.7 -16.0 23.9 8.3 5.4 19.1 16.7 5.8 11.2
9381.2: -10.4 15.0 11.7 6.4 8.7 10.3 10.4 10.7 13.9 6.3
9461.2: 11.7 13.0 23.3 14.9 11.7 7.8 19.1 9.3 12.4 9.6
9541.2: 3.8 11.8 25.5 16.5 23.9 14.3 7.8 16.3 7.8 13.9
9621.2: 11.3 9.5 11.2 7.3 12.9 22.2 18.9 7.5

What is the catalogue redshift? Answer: 0.086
